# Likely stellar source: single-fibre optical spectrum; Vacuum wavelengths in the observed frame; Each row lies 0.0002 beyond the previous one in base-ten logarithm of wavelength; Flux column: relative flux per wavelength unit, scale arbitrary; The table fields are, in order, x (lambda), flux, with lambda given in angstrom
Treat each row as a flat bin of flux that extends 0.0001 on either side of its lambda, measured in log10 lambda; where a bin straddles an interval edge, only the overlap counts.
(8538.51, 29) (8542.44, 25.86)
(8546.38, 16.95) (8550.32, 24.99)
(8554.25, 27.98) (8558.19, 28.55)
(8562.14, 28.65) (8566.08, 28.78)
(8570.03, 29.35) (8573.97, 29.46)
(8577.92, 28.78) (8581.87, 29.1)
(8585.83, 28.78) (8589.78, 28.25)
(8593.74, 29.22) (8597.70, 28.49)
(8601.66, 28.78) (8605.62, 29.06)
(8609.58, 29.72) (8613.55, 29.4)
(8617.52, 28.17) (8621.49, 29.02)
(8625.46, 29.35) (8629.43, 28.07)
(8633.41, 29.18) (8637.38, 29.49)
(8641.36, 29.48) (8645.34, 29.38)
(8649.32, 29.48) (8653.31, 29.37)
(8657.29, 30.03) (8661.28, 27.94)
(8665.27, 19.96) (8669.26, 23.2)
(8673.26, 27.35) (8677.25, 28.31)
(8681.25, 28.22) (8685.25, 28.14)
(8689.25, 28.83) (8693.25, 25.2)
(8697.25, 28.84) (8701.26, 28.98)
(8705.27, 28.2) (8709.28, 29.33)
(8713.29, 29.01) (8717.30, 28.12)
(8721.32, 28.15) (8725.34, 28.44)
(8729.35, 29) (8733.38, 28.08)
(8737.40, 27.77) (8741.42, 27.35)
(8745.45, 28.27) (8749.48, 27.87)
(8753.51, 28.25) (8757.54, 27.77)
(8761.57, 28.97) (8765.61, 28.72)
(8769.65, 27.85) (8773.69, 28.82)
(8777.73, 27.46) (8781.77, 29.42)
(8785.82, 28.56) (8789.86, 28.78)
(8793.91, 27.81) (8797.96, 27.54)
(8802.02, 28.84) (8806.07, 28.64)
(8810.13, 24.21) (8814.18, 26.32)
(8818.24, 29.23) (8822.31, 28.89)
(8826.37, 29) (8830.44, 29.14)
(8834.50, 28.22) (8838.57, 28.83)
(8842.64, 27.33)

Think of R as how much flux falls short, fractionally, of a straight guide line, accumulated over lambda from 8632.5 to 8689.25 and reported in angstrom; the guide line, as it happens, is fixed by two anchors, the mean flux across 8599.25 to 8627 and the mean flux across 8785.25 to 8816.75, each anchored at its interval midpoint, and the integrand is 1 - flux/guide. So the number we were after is 1.7 angstrom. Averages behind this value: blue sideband 29.1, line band 27.8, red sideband 27.6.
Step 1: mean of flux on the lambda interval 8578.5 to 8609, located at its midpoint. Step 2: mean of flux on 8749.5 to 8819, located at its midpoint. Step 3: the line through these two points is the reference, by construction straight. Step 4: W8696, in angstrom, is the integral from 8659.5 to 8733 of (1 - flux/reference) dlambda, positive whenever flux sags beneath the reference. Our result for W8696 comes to 2.3 angstrom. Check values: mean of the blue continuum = 28.9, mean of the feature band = 27.5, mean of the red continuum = 28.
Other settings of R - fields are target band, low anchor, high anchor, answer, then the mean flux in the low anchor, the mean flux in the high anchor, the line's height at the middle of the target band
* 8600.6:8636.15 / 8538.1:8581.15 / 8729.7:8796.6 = -2.0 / 27.1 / 28.2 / 27.4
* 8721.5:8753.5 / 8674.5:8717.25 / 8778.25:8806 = 0.3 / 28.3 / 28.4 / 28.4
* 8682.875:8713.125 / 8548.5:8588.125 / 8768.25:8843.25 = 0.0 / 28.5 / 28.2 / 28.3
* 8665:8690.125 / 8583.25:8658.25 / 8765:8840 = 1.9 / 29.1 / 28.2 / 28.8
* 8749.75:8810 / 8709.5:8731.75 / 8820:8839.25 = 1.0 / 28.6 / 28.8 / 28.7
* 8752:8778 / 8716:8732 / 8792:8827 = -0.2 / 28.4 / 27.8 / 28.1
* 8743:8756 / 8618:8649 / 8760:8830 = 0.2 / 29.1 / 28.2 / 28.5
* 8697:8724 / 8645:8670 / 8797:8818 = -1.5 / 27.1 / 27.3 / 27.2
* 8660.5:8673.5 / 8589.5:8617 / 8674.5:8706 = 2.0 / 29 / 28.1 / 28.3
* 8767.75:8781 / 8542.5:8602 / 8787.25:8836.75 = -0.1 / 27.7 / 28.1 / 28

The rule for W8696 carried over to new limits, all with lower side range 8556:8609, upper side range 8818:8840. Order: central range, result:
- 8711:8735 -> 0.3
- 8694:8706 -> 0.2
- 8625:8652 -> -0.3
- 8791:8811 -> 0.8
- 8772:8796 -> 0.3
